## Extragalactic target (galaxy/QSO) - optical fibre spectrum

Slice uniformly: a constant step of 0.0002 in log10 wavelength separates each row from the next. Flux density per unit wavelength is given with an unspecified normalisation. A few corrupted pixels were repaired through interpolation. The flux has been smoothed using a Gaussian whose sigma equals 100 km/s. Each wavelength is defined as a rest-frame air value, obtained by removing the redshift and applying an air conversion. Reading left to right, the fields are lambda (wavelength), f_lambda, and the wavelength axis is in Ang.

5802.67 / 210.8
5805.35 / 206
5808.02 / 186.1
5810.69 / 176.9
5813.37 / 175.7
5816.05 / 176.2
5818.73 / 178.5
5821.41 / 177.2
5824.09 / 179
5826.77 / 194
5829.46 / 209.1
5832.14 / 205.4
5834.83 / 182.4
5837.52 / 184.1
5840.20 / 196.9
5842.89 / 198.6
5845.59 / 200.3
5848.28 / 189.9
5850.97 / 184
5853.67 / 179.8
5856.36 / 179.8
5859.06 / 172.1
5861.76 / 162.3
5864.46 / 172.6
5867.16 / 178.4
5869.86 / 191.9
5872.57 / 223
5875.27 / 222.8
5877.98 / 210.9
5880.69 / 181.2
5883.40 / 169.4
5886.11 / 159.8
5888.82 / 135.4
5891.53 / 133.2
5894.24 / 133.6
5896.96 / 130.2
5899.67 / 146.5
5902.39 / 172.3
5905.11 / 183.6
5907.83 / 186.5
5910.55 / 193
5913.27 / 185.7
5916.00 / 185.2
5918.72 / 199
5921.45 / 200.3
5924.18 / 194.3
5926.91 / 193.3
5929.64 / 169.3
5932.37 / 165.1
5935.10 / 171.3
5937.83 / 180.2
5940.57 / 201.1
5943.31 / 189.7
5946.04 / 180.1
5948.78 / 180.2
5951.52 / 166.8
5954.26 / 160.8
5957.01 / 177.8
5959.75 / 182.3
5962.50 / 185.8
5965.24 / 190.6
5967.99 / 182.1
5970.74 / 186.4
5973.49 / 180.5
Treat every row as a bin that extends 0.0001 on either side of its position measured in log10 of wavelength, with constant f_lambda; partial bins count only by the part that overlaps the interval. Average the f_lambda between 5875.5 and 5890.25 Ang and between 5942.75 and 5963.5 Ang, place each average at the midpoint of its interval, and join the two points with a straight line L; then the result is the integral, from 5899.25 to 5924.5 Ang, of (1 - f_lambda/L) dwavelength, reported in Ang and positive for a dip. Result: -1.39 Ang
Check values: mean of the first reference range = 175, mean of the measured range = 186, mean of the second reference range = 177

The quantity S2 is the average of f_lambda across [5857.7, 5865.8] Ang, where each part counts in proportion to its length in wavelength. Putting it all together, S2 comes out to 169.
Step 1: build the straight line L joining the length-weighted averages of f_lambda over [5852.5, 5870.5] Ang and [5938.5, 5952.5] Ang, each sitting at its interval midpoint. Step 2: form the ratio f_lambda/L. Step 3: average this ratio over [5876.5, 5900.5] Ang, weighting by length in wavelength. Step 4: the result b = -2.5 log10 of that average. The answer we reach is 0.15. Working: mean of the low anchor 176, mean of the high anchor 184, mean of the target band 156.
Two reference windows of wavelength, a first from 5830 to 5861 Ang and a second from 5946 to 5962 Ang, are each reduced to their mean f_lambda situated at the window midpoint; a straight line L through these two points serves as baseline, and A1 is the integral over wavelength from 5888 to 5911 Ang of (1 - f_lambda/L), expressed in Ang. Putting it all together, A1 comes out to 3.20 Ang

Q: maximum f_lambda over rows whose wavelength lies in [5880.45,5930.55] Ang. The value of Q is 200.3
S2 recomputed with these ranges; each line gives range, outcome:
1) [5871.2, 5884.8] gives 201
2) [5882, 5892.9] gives 150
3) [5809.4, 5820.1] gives 177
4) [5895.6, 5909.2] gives 164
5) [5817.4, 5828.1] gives 182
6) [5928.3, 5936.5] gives 169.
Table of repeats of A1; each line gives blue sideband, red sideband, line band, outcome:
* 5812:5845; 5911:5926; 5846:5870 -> 1.3 Ang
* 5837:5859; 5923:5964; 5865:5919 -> 2.6 Ang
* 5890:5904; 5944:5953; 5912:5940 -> -3.9 Ang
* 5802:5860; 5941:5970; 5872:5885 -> -1.0 Ang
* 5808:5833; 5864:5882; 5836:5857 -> 0.3 Ang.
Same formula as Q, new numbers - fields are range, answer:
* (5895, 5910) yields 186.5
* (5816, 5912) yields 223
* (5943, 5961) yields 189.7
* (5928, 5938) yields 180.2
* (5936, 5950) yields 201.1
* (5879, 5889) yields 181.2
